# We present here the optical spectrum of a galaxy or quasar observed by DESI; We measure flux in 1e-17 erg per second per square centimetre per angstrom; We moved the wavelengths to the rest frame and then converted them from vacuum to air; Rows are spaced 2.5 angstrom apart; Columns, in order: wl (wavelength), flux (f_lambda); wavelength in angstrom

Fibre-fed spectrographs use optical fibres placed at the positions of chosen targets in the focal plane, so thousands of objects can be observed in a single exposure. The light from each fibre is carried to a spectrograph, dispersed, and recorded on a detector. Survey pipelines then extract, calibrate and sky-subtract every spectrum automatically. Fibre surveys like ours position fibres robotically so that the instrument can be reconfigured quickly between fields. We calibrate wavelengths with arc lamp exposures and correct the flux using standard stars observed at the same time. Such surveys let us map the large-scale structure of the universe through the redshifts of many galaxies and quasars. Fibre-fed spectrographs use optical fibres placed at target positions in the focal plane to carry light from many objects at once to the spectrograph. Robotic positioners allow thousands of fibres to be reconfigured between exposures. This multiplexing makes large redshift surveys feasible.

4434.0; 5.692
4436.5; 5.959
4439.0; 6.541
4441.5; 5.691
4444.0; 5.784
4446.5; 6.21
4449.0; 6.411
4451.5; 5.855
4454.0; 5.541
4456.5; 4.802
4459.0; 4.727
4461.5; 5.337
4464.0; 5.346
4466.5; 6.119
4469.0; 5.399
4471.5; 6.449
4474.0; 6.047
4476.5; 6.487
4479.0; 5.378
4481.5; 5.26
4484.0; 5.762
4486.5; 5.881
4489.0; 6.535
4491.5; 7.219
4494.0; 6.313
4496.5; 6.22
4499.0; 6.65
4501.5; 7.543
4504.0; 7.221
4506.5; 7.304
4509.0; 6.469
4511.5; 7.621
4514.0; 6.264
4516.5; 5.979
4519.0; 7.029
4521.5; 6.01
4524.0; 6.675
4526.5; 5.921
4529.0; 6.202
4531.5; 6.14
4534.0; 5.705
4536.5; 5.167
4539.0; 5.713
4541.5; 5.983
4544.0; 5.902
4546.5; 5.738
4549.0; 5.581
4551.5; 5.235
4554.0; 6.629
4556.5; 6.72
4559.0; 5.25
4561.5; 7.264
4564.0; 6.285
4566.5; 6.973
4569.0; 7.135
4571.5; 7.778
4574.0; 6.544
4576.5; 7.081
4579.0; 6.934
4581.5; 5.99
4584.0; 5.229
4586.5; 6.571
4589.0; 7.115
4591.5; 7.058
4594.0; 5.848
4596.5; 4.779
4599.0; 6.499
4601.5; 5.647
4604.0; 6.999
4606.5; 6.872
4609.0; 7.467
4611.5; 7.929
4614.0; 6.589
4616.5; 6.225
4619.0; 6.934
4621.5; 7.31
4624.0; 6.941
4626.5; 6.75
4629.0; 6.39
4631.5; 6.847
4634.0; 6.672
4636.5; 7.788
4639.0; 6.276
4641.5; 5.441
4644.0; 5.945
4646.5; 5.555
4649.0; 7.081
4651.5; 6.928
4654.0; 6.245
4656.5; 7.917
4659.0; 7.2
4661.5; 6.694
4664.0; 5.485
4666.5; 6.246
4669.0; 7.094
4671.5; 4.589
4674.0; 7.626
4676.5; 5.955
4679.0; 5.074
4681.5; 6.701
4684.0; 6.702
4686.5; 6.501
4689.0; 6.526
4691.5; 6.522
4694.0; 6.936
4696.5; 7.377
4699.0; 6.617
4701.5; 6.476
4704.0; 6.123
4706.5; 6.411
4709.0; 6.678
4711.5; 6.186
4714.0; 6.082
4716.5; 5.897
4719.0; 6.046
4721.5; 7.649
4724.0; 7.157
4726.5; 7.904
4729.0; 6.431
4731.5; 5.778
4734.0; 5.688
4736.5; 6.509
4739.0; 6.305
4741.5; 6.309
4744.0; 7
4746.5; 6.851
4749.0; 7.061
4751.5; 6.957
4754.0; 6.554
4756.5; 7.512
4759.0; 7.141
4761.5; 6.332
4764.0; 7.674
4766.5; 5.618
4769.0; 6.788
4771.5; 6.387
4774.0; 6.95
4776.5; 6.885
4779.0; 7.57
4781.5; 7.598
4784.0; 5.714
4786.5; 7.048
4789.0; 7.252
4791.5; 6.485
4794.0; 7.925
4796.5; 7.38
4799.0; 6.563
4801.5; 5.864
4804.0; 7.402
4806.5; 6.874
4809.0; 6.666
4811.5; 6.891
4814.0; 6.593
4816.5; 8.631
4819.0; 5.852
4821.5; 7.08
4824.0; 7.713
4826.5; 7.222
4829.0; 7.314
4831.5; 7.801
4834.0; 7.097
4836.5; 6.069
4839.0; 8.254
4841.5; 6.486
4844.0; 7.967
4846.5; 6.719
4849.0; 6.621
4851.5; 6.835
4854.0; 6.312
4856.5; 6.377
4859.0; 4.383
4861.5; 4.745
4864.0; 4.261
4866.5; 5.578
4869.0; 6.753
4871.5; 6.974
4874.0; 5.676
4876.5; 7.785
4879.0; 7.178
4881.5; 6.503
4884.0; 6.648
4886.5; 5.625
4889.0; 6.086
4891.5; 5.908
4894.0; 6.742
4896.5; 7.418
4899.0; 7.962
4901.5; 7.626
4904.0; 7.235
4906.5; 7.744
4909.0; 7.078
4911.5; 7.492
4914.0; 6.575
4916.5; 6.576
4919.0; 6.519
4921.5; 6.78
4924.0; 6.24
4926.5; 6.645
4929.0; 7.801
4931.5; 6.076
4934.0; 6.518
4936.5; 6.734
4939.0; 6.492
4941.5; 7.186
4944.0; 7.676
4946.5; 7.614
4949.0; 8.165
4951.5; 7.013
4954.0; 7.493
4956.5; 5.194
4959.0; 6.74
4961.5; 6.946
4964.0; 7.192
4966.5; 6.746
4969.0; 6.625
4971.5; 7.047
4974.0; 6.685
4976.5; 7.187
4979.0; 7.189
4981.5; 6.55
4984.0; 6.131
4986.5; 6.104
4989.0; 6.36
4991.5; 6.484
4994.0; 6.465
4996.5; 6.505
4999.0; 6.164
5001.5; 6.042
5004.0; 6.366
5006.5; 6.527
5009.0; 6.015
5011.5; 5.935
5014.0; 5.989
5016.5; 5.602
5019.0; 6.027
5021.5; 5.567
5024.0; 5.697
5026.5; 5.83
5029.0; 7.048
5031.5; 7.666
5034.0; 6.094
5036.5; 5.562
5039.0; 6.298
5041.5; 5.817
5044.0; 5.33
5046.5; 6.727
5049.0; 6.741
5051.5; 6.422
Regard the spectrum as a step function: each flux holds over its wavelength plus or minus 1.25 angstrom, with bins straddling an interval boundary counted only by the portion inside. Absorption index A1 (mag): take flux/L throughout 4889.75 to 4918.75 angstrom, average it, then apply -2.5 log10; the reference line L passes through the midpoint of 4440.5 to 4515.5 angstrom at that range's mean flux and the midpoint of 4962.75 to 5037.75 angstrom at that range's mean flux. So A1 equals -0.122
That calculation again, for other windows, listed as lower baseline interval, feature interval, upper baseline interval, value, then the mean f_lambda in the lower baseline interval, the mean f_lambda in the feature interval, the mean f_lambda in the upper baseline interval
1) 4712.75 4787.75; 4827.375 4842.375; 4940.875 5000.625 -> -0.07 mag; 6.71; 7.19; 6.8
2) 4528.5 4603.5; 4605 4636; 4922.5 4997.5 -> -0.10 mag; 6.23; 6.93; 6.79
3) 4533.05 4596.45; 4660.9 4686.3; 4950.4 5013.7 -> 0.02 mag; 6.27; 6.22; 6.54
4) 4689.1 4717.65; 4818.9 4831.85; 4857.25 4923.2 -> -0.11 mag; 6.49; 7.24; 6.53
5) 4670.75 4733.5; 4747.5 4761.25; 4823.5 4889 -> -0.08 mag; 6.48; 6.99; 6.55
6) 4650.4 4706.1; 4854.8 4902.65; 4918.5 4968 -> 0.08 mag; 6.52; 6.32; 6.89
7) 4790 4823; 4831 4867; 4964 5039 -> 0.08 mag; 6.95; 6.35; 6.37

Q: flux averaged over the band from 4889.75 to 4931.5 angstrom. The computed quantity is 6.98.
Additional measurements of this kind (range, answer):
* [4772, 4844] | 7.05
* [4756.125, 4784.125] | 6.87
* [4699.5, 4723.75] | 6.43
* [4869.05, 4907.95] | 6.87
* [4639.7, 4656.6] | 6.34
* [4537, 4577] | 6.33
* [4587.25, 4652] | 6.61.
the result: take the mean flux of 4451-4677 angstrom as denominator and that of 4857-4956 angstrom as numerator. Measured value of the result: 1.05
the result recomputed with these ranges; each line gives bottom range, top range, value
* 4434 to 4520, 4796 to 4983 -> 1.11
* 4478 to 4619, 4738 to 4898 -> 1.05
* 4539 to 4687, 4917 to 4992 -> 1.05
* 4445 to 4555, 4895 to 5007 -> 1.12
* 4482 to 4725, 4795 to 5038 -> 1.03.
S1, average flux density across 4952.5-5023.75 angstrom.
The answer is 6.42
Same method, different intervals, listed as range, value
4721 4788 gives 6.78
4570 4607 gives 6.46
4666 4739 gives 6.46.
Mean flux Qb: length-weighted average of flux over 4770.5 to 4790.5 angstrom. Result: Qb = 6.93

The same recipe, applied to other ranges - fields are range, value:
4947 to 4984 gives 6.9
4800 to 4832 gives 7.05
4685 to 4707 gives 6.62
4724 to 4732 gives 6.86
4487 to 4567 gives 6.35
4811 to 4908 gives 6.73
